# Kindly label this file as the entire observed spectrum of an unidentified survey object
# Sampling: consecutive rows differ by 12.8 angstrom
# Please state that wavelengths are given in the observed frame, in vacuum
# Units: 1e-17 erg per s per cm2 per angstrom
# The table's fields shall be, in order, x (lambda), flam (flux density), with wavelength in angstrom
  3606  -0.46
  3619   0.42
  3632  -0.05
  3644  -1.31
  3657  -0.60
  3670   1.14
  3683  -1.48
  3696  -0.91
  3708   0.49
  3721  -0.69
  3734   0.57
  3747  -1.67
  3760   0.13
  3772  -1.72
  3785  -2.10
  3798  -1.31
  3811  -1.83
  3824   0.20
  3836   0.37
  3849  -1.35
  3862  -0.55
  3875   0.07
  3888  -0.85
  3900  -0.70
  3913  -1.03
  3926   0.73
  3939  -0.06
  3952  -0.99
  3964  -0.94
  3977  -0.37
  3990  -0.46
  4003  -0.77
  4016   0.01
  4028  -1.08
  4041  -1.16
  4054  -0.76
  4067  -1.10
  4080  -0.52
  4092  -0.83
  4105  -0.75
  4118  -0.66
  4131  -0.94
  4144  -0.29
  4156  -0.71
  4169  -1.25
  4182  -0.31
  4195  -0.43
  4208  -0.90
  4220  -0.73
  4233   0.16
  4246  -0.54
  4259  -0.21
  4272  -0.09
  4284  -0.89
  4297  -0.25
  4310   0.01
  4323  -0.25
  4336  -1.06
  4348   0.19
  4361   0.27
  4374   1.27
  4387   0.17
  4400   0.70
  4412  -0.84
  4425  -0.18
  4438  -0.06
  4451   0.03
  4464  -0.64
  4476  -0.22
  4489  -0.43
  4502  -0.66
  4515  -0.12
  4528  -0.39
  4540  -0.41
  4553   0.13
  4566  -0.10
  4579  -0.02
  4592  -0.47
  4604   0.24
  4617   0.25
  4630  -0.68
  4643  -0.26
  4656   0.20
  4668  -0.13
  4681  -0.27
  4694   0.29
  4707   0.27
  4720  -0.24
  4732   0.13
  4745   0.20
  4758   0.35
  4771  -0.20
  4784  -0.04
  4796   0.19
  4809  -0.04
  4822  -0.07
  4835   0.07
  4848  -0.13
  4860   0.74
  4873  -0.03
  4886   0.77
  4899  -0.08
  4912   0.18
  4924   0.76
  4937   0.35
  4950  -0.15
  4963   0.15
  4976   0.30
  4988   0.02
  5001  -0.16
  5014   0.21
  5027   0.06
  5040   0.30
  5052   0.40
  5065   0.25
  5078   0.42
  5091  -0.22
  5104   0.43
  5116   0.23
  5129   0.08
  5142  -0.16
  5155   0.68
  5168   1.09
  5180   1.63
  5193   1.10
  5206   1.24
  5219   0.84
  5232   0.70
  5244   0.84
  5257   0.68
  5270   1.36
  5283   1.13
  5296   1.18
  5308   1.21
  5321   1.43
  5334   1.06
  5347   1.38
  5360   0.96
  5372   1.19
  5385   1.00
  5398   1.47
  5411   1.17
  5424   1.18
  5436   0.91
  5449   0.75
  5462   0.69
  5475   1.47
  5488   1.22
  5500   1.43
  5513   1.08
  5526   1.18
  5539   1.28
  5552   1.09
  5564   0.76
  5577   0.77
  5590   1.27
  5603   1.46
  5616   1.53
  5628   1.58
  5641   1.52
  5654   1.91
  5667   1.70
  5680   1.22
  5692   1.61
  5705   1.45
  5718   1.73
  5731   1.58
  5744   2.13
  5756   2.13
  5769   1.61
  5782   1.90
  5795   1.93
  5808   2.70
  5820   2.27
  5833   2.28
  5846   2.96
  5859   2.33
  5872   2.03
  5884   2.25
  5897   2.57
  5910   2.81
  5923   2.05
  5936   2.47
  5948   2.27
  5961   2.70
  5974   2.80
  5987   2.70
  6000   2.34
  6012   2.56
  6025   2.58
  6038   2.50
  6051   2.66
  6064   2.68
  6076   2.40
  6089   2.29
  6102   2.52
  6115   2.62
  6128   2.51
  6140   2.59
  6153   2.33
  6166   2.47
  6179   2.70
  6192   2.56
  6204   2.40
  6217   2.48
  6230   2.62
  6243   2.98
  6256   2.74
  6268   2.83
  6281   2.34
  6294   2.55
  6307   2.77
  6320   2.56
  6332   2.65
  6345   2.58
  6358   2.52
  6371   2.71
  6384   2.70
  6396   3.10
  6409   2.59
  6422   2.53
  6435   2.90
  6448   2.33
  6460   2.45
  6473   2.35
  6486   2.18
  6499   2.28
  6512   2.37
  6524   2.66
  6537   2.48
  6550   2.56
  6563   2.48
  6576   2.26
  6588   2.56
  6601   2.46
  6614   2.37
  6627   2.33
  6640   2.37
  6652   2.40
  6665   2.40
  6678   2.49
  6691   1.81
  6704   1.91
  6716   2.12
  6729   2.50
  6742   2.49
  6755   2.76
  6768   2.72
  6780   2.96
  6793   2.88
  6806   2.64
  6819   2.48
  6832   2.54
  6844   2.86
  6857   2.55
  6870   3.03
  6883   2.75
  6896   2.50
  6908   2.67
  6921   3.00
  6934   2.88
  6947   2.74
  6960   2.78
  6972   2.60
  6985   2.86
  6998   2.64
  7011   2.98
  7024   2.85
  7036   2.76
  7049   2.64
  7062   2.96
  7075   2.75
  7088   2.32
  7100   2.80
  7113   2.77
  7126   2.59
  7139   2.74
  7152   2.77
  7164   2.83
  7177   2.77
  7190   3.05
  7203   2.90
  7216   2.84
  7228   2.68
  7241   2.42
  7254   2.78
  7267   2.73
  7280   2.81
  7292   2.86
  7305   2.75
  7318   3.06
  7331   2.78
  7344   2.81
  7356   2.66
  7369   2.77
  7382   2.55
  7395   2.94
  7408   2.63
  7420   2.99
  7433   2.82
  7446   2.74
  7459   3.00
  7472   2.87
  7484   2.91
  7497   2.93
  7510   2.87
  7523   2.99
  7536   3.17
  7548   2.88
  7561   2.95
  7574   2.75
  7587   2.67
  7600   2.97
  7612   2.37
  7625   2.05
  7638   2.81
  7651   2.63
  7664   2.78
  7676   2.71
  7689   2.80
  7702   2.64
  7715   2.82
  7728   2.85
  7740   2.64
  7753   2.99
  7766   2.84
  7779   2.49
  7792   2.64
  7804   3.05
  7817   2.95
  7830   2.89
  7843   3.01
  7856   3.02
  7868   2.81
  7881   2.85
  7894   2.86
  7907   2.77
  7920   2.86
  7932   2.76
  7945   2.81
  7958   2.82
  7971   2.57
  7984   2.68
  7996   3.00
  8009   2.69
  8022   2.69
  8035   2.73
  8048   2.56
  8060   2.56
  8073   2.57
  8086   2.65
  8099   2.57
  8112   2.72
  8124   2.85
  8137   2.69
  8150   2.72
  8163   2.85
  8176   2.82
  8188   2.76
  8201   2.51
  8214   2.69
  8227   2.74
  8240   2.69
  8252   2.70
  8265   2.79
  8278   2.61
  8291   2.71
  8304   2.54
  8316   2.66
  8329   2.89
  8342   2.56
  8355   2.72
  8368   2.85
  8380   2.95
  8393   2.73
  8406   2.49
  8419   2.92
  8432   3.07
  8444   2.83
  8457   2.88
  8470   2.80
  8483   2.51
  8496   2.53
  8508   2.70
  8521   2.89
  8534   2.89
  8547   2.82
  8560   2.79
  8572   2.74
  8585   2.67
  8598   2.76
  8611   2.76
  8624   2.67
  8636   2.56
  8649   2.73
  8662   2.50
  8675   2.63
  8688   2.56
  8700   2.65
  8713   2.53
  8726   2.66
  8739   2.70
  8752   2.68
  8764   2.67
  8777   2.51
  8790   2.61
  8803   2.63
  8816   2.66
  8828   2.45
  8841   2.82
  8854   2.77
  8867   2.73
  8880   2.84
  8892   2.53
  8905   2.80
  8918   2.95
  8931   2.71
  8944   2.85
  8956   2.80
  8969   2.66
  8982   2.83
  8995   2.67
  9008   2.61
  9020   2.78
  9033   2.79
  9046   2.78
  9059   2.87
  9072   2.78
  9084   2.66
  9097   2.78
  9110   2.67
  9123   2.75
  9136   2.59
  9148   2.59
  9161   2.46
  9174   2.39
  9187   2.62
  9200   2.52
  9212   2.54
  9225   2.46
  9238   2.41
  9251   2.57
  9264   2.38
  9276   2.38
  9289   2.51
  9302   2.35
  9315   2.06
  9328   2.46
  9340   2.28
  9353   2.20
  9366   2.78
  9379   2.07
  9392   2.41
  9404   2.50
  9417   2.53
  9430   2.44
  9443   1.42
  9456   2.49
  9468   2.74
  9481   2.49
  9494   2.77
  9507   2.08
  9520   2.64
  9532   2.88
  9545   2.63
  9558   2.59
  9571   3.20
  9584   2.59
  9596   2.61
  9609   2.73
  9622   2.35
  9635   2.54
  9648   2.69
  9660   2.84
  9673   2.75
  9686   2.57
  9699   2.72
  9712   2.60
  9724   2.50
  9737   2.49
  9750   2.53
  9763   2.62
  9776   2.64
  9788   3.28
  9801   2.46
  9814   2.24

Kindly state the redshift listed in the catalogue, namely 0.293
